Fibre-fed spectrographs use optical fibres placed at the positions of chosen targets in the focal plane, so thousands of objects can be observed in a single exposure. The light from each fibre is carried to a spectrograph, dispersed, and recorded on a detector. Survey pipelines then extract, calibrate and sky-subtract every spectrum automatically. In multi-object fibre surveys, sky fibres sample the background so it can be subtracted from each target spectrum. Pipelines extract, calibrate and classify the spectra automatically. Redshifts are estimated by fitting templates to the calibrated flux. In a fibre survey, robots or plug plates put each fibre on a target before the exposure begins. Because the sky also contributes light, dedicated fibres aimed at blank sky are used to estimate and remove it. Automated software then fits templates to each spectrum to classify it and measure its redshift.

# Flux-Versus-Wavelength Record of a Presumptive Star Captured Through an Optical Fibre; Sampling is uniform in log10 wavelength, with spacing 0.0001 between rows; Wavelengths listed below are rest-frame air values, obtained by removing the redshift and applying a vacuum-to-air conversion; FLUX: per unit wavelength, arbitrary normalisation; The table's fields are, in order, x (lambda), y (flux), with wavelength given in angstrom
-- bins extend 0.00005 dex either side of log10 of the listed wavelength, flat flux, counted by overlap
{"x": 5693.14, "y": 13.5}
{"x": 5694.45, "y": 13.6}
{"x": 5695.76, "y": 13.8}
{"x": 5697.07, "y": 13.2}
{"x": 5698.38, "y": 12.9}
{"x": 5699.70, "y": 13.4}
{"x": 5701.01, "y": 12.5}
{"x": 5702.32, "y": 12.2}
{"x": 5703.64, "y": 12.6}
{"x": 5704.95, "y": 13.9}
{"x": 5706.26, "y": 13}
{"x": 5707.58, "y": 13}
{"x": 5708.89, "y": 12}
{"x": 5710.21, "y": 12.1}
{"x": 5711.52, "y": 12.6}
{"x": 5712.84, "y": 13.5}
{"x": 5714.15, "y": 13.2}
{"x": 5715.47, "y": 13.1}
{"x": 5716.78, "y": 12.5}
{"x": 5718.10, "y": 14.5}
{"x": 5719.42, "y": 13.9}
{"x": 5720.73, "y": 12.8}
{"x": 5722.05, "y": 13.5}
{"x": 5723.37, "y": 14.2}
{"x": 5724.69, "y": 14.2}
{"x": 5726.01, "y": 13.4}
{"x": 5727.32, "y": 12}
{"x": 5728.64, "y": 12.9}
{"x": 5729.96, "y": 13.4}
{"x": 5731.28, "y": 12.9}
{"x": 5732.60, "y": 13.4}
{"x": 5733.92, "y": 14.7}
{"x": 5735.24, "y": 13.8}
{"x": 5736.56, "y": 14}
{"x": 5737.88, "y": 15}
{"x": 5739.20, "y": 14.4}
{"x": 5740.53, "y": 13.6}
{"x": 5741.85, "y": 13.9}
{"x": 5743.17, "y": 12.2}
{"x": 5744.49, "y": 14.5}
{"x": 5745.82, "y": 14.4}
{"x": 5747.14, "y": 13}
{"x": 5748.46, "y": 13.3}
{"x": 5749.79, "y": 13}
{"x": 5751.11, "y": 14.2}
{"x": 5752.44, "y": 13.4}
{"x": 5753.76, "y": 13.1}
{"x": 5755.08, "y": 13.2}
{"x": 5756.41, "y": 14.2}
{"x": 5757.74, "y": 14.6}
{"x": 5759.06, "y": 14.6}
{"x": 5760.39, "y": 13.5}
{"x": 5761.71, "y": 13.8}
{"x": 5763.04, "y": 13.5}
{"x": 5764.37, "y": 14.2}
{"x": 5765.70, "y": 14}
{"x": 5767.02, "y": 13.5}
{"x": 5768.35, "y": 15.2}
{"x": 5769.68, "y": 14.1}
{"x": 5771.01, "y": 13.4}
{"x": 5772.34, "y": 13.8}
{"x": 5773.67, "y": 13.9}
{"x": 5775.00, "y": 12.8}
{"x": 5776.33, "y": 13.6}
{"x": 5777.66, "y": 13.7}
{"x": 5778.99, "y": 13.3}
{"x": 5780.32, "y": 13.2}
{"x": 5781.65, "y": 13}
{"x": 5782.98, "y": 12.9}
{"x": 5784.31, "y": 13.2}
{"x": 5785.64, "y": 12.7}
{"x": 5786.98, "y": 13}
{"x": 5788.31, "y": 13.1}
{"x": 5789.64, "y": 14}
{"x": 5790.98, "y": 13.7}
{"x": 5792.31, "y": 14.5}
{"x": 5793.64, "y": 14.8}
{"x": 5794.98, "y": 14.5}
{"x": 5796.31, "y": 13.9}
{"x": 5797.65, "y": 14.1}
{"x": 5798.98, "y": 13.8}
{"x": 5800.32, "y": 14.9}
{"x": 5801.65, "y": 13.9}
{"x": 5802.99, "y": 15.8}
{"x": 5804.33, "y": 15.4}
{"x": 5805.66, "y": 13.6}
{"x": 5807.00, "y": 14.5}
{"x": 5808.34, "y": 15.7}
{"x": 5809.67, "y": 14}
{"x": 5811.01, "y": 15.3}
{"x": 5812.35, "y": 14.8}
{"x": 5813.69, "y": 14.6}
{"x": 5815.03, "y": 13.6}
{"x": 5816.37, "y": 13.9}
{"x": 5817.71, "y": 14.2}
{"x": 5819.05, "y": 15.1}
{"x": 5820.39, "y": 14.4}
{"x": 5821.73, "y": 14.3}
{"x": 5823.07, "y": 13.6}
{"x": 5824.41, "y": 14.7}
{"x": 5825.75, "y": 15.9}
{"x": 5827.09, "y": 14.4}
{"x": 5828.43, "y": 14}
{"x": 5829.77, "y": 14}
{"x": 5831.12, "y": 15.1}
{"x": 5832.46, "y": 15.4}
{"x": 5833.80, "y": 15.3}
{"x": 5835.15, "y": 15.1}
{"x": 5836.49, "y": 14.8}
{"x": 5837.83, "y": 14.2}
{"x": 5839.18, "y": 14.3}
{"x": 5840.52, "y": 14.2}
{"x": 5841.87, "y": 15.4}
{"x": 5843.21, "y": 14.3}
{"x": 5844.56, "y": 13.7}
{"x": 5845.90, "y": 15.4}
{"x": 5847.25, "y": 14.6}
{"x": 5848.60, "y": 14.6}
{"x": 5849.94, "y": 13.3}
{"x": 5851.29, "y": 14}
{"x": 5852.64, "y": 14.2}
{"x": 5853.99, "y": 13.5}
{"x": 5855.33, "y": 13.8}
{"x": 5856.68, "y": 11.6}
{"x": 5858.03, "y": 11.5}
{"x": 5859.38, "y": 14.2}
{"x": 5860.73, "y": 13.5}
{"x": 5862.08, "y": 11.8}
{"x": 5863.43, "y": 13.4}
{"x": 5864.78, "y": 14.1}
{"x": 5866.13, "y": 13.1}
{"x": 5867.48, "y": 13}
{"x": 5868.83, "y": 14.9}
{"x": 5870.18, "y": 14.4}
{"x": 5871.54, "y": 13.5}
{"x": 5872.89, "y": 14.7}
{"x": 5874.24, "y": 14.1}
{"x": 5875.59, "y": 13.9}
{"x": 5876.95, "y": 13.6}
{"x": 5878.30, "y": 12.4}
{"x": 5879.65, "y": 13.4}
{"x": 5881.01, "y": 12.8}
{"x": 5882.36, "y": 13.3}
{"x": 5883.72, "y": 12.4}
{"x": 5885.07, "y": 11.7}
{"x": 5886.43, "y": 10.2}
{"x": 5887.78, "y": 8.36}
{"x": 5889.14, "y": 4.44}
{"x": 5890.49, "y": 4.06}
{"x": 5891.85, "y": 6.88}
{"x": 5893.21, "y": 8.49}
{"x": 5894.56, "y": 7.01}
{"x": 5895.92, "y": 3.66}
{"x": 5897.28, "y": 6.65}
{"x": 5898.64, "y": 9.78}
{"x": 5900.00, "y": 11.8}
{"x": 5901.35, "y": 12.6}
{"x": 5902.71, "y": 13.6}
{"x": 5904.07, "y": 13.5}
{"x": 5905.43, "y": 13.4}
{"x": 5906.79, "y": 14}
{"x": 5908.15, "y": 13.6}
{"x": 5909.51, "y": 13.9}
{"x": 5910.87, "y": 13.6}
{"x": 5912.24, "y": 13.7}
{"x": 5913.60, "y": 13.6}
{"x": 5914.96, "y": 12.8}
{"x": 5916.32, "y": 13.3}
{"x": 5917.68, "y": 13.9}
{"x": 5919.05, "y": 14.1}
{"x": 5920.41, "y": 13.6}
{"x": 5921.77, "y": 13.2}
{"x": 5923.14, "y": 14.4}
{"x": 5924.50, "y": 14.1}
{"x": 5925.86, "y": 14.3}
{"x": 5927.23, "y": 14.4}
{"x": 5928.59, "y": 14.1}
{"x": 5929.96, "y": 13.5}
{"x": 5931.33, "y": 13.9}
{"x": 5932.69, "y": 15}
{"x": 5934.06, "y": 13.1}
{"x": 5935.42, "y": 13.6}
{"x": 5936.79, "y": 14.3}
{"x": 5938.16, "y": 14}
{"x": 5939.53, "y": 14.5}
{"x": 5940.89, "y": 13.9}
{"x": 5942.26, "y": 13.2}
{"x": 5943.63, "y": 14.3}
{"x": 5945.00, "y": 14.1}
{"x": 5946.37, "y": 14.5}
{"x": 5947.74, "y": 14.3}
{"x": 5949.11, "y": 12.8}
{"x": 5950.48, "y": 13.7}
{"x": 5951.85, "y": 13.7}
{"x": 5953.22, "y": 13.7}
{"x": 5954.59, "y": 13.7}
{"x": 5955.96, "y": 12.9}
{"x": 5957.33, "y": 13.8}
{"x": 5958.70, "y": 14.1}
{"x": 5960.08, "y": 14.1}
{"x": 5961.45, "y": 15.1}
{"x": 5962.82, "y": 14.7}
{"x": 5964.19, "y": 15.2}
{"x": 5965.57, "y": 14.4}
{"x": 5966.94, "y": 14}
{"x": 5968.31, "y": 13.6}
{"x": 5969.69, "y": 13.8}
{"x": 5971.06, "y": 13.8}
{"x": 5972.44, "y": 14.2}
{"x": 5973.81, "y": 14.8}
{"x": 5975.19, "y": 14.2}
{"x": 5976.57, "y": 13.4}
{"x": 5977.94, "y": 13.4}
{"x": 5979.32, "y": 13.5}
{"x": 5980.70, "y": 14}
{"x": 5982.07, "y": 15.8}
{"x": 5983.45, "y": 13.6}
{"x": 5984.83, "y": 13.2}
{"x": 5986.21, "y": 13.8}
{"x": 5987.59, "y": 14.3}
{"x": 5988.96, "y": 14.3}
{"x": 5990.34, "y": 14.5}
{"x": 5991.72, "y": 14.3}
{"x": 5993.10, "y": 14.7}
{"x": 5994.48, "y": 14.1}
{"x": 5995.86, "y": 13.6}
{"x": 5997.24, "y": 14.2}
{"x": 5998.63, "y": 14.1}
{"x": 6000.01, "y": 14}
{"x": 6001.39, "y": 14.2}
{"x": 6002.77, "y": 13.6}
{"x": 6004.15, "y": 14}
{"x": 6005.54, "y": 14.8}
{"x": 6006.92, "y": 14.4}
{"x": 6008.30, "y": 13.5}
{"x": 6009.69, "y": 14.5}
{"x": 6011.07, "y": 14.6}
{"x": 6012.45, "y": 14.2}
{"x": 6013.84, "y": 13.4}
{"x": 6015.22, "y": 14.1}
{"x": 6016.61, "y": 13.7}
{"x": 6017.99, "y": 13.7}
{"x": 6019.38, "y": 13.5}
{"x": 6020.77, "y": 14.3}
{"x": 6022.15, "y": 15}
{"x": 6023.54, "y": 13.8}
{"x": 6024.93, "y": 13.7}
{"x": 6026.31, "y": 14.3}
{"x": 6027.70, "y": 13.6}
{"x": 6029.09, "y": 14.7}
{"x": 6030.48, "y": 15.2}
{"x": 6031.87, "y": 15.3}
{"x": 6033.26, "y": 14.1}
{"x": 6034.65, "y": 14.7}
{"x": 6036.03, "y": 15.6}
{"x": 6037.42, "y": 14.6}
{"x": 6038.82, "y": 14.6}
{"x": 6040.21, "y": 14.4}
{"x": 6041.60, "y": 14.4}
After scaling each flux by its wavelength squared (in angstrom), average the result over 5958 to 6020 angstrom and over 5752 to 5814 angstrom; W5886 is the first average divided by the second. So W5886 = 1.1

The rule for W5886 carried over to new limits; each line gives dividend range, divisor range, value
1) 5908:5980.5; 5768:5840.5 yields 1.03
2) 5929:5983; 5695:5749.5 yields 1.14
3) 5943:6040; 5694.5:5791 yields 1.14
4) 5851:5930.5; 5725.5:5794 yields 0.95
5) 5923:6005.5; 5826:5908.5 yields 1.15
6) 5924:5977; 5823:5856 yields 1.00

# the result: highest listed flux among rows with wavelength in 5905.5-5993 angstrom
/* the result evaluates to 15.8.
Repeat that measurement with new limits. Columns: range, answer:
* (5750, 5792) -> 15.2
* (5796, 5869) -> 15.9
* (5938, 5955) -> 14.5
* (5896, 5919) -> 14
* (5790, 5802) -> 14.9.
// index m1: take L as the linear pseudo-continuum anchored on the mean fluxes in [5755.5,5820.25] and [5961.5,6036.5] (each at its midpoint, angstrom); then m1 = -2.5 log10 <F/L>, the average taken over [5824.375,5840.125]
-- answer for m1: -0.053 mag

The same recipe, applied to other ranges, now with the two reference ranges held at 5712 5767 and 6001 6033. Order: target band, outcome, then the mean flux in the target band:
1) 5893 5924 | 0.150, 12.2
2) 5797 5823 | -0.055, 14.5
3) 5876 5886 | 0.094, 12.8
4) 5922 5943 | 0.001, 14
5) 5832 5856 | -0.046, 14.4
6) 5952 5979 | 0.003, 14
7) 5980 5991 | -0.006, 14.2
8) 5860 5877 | 0.015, 13.7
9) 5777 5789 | 0.048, 13.1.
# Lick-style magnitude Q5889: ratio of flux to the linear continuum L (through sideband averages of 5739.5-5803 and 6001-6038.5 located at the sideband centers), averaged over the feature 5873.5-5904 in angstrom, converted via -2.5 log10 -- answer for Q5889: 0.33 mag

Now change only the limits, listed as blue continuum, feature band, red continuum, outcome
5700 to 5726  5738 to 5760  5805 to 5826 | -0.011 mag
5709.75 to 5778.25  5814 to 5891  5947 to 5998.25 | 0.029 mag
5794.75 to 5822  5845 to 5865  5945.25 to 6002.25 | 0.063 mag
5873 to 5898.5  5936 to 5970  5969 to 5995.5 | -0.097 mag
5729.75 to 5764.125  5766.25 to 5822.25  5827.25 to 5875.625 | -0.012 mag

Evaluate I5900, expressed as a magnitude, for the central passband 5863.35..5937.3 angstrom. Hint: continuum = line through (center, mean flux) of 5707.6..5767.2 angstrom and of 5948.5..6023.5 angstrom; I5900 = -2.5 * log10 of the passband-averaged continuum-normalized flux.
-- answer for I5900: 0.12 mag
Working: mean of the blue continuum 13.5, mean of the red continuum 14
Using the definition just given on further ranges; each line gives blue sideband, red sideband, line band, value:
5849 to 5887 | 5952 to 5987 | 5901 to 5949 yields -0.011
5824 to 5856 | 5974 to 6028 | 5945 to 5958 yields 0.038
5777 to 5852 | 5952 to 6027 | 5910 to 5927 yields 0.033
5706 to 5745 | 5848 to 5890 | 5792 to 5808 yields -0.111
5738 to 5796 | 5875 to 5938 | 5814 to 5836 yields -0.121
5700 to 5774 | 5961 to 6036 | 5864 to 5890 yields 0.115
